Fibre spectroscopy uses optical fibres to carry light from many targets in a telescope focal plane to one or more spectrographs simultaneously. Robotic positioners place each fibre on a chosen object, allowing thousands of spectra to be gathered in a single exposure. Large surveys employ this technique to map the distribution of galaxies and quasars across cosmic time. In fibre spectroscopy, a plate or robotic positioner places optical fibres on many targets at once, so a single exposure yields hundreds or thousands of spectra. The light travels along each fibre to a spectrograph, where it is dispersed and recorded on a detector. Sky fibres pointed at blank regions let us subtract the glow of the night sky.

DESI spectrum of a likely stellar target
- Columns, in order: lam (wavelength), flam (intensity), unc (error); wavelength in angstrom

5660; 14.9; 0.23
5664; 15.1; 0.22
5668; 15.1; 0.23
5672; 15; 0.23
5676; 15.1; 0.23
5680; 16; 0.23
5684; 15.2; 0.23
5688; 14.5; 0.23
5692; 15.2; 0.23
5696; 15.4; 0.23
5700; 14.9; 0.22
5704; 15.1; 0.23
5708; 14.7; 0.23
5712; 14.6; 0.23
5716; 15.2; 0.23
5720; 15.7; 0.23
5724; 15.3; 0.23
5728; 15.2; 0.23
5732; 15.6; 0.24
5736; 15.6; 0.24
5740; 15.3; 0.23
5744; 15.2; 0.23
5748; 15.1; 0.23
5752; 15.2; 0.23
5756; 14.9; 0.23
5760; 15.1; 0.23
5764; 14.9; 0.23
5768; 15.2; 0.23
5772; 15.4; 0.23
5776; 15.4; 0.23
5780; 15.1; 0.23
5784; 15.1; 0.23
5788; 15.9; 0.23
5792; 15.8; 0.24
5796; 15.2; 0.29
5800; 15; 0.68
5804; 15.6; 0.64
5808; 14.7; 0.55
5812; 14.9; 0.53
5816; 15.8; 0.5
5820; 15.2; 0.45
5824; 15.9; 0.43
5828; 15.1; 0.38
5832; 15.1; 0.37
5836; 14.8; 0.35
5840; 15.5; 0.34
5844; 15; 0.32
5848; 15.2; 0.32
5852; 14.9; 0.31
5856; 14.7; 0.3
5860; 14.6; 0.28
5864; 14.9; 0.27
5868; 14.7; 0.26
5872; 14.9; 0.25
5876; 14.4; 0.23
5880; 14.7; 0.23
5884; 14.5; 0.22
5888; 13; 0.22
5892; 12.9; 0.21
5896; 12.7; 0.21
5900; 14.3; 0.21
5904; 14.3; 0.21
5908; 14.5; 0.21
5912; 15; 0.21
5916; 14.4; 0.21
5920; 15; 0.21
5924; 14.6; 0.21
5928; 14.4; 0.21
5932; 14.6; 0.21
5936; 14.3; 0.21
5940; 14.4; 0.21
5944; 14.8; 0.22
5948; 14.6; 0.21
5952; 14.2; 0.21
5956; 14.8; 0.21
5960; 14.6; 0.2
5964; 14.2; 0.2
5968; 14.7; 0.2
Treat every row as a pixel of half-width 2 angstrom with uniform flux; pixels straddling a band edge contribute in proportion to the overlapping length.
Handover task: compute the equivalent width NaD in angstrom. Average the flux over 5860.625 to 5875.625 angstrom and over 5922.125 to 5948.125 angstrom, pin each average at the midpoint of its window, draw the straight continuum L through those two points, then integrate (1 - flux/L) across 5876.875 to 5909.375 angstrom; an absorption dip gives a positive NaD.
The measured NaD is 1.78 angstrom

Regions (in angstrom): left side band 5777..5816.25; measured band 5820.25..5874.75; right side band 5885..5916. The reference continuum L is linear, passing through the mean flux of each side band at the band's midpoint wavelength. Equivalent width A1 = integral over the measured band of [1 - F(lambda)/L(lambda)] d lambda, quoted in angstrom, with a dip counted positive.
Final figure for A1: -1.6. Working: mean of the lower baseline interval 15.3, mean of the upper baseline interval 13.9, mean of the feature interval 15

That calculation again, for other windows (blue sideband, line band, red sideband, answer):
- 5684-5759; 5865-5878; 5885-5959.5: -0.2 angstrom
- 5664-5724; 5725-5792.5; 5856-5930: -1.9 angstrom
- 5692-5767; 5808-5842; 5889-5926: -1.5 angstrom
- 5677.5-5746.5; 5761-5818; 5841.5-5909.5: -1.8 angstrom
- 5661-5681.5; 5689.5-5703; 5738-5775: 0.1 angstrom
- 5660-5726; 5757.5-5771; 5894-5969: -0.2 angstrom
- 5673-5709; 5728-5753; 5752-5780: -0.3 angstrom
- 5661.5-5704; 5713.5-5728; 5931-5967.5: -0.3 angstrom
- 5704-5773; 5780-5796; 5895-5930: -0.6 angstrom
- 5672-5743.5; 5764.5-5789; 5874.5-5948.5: -0.7 angstrom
